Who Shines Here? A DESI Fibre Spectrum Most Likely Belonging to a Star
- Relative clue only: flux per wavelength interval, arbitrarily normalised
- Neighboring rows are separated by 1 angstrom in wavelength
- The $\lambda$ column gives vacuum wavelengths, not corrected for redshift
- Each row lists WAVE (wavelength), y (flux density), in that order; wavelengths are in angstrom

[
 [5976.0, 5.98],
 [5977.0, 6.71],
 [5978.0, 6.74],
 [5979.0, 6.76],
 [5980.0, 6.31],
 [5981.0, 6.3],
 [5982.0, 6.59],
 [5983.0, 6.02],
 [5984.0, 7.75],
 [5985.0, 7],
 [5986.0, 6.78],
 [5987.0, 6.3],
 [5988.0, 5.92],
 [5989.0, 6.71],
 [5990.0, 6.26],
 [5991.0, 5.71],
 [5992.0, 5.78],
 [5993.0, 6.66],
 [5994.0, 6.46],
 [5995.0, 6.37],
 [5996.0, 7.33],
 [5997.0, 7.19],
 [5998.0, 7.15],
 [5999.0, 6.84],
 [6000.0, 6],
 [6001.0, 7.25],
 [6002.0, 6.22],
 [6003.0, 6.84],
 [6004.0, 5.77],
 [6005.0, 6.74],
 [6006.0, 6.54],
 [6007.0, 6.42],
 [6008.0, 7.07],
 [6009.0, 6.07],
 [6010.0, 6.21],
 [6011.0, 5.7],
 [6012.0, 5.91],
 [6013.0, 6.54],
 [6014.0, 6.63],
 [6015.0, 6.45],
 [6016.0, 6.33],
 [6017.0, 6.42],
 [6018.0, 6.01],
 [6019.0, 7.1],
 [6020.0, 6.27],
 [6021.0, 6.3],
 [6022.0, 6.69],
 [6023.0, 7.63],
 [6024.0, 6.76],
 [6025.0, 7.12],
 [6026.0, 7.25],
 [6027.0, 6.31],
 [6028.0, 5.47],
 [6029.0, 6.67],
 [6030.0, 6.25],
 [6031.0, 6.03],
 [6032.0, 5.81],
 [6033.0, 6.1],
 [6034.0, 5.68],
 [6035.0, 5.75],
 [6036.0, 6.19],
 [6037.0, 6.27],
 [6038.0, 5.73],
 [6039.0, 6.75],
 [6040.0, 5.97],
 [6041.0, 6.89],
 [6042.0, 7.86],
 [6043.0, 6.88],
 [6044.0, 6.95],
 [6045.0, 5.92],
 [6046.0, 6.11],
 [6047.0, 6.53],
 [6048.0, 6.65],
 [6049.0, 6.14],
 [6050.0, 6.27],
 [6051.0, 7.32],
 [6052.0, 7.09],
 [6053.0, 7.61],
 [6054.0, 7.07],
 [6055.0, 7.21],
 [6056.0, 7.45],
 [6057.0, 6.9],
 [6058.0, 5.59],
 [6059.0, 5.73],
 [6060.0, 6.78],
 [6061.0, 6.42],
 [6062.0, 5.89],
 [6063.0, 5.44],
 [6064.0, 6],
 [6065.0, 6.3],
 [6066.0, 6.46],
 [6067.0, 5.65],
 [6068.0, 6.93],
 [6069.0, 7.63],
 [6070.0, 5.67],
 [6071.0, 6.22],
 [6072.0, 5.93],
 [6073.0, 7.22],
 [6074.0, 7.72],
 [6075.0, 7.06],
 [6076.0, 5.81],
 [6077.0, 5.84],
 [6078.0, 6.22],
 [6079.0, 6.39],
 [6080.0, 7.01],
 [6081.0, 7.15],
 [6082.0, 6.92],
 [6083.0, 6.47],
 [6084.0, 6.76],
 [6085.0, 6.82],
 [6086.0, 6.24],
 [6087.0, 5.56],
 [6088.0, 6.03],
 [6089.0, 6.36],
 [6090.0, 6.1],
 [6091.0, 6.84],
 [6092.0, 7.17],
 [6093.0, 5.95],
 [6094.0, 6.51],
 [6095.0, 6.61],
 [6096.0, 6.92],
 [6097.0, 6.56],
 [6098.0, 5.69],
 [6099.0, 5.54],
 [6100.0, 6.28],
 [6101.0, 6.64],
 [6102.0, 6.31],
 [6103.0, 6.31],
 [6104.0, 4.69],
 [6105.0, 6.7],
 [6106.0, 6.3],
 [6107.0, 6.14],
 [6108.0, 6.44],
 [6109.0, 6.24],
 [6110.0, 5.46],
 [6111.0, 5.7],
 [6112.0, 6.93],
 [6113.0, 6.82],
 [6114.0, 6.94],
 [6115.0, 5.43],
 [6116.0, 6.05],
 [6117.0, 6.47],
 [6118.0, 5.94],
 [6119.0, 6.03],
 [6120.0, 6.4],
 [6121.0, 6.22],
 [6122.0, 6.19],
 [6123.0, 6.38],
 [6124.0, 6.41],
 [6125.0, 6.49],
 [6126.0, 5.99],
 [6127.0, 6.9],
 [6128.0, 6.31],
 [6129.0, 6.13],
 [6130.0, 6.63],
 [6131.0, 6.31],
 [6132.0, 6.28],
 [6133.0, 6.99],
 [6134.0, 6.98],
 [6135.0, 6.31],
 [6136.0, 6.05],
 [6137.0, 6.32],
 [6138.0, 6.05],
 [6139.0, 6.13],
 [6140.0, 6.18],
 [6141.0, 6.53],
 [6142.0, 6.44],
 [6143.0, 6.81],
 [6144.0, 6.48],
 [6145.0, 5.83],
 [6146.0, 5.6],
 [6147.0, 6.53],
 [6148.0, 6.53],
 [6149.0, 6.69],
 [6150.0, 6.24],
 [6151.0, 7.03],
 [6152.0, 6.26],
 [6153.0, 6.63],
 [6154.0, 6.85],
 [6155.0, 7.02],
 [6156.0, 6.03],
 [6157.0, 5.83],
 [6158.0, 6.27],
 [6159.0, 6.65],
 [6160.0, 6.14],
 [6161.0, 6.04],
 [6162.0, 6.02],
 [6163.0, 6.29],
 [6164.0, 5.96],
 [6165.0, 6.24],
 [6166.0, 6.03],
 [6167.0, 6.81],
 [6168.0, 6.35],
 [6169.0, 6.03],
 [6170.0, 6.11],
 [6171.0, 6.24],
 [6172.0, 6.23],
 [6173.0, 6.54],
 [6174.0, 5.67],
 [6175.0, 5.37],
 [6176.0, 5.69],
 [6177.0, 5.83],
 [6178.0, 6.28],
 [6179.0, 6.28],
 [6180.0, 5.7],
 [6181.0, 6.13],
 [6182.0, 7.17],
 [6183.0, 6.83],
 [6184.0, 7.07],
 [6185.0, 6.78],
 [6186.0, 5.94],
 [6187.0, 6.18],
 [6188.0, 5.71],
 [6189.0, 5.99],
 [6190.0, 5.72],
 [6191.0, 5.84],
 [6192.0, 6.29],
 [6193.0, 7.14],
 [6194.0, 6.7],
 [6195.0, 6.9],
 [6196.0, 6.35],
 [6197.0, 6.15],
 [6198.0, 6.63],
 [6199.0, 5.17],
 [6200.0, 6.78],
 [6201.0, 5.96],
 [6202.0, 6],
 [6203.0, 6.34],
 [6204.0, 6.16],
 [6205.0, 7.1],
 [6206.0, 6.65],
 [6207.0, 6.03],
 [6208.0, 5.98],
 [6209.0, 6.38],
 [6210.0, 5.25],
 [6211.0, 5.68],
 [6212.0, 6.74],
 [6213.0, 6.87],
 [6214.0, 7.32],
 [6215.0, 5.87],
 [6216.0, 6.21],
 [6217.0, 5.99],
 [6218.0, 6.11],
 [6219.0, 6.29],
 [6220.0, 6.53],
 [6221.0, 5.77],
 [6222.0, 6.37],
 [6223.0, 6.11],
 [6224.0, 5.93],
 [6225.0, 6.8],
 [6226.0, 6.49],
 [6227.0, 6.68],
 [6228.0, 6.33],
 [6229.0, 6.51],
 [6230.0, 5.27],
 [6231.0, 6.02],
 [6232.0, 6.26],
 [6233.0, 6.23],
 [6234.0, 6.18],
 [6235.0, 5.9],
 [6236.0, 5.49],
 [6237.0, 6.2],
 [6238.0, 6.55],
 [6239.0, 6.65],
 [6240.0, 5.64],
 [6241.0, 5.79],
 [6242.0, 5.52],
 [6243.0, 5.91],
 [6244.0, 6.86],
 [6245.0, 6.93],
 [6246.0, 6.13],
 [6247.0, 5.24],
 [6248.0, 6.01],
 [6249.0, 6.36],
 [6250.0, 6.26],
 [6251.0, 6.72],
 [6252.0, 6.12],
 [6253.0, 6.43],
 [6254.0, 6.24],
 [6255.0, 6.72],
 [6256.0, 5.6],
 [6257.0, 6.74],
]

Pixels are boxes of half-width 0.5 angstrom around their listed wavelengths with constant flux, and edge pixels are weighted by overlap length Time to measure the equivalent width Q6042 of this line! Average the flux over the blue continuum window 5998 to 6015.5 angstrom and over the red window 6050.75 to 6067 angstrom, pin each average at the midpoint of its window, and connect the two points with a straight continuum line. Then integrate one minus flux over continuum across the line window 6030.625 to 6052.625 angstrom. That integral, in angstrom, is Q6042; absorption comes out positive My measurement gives 0.3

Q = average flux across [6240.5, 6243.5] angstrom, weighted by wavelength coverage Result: 5.74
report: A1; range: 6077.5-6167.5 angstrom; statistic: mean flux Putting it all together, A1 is 6.35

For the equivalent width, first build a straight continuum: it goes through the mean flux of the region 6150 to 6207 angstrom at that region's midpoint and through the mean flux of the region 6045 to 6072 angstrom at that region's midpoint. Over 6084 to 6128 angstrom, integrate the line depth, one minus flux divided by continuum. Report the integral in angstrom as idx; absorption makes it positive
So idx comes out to 0.9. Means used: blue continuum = 6.48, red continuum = 6.28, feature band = 6.28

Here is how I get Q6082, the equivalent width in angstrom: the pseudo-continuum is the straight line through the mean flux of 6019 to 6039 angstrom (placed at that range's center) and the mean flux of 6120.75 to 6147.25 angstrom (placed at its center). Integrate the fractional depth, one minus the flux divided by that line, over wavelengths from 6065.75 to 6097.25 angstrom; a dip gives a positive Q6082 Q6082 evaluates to -0.8 angstrom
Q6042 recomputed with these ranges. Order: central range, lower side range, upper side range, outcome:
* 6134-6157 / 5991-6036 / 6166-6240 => -0.32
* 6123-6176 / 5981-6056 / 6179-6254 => 0.20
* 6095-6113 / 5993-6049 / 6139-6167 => 0.55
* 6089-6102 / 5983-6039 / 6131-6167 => -0.01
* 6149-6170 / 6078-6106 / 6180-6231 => -0.02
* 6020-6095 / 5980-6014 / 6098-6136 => -1.30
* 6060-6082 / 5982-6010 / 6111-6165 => 0.00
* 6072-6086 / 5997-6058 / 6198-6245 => -0.50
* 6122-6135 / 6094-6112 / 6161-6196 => -0.56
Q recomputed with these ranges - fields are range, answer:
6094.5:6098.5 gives 6.45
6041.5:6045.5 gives 6.9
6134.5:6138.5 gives 6.18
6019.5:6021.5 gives 6.29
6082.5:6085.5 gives 6.68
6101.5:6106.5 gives 6.06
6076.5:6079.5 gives 6.15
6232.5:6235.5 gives 6.1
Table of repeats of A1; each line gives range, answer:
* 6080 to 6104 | 6.4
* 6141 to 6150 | 6.37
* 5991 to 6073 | 6.48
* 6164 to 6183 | 6.16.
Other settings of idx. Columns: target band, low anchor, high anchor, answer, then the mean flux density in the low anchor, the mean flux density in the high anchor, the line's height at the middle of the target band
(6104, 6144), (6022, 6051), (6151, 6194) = 0.1 angstrom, 6.45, 6.26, 6.32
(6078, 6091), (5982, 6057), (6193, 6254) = -0.1 angstrom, 6.54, 6.24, 6.44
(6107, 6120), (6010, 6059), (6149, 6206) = 0.4 angstrom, 6.5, 6.29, 6.38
